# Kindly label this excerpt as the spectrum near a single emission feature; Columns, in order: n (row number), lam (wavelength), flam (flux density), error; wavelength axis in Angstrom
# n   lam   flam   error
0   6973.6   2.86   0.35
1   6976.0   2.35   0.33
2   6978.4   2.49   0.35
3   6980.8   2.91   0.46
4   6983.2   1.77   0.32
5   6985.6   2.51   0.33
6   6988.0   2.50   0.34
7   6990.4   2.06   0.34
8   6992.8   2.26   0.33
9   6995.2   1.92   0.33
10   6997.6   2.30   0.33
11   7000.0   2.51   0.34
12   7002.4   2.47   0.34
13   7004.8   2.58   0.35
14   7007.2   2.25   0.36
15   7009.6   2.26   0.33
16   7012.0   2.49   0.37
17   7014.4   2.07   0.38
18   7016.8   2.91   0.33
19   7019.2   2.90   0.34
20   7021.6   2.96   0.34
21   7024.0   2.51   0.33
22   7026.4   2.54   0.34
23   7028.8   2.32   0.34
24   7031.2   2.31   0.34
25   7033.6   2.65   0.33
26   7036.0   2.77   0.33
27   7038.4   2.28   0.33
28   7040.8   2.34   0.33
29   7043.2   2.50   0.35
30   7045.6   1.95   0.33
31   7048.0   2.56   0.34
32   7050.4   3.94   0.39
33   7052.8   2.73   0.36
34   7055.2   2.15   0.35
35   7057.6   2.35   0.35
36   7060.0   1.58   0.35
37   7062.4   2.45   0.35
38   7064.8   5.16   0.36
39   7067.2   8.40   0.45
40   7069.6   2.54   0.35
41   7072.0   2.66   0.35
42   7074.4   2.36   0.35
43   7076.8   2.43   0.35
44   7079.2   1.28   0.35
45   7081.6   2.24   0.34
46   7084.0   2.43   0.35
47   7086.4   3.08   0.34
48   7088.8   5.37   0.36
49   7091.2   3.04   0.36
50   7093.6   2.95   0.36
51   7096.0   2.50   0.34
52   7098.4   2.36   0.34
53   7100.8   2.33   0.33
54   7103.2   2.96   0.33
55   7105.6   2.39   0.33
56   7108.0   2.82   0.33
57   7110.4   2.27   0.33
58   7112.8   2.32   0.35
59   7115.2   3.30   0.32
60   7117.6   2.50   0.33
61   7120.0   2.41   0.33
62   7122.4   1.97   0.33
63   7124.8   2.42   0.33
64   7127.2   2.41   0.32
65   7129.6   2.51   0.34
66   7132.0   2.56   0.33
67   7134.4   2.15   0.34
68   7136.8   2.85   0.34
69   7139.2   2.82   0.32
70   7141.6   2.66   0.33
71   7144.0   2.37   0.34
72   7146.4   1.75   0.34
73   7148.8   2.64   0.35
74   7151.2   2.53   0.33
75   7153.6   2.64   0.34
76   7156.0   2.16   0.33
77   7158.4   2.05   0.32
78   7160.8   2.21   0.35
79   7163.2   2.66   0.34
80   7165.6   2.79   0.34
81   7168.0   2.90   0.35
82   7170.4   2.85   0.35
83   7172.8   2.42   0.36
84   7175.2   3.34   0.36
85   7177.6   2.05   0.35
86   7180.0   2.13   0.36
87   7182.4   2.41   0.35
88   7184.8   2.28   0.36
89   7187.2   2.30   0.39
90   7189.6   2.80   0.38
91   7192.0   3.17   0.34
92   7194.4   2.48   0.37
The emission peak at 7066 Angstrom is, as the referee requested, H-alpha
